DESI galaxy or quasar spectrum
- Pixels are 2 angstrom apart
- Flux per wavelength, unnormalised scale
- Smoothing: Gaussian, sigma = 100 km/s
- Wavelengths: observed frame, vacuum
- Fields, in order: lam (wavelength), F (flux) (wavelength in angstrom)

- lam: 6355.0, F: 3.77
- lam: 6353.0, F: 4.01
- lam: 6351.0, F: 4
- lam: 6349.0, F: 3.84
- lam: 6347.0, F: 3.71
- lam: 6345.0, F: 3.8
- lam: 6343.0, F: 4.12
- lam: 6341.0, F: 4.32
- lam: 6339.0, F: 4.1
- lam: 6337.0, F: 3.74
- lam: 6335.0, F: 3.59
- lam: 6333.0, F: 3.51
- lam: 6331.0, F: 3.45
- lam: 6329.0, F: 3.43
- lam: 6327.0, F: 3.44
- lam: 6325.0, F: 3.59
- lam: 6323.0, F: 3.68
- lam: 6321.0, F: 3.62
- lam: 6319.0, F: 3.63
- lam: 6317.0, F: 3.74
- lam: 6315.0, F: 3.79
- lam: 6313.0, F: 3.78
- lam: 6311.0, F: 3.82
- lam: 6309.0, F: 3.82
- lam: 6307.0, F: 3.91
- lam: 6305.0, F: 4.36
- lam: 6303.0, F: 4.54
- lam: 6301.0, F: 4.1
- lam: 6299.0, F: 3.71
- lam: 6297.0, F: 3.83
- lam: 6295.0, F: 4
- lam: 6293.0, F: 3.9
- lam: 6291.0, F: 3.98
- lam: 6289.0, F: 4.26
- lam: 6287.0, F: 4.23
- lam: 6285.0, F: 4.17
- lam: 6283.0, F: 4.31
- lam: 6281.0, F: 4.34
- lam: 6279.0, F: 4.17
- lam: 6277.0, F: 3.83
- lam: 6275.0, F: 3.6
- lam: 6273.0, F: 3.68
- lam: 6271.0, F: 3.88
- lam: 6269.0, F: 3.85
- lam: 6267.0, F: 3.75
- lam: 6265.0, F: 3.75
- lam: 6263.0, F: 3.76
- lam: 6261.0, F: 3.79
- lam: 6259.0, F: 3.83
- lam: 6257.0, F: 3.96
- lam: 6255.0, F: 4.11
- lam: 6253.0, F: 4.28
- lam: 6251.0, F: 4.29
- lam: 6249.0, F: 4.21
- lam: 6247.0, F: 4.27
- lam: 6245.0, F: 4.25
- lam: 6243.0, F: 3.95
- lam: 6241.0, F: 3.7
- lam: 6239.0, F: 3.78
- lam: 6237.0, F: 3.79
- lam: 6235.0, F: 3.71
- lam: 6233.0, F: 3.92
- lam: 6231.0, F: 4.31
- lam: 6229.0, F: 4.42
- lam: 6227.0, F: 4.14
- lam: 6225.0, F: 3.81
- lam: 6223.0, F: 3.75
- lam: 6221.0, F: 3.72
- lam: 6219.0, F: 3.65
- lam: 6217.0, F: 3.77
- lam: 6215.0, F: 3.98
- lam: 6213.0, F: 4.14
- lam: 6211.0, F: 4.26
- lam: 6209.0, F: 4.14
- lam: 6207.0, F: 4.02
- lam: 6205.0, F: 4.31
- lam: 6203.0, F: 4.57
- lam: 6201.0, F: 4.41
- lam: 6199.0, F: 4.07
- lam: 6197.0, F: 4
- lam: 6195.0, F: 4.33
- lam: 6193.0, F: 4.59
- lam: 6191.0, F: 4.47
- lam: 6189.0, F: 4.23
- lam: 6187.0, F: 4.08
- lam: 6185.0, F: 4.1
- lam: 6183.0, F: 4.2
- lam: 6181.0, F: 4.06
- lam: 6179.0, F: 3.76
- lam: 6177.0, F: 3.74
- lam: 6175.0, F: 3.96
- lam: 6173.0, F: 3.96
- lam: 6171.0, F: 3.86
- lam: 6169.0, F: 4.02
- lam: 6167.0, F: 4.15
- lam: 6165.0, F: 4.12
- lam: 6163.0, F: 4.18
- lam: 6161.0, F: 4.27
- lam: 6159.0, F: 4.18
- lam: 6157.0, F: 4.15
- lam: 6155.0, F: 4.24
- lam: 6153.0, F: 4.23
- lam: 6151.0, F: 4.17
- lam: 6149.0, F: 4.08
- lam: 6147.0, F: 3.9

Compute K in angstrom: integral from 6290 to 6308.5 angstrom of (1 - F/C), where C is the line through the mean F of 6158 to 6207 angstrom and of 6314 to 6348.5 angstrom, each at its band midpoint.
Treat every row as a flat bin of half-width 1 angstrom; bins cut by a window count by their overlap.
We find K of -1.1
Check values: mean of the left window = 4.15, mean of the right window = 3.72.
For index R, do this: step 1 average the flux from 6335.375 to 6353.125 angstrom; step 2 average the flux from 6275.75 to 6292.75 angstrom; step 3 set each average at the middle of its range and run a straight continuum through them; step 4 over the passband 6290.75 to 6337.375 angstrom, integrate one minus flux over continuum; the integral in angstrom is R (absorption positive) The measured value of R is 3.0 angstrom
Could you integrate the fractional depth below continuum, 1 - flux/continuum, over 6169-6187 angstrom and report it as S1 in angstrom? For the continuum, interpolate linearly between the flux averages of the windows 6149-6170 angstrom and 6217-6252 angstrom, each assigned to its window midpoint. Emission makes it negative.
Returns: 0.7 angstrom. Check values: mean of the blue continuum 4.17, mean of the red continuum 3.97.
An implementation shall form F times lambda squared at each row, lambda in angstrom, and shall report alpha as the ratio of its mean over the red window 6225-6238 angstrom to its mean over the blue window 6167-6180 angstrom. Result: 1.05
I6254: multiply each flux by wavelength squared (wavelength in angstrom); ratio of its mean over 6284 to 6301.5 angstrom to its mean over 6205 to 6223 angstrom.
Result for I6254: 1.04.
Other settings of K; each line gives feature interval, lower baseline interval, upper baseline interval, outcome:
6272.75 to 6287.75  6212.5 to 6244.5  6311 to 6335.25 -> -1.2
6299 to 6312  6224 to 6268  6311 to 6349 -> -0.9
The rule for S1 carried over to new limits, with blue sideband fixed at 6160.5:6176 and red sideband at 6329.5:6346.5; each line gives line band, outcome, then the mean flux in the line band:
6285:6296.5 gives -0.56 angstrom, 4.07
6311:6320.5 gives 0.27 angstrom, 3.74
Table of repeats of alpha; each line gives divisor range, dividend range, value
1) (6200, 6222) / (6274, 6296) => 1.02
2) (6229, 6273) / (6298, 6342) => 0.98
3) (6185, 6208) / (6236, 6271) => 0.94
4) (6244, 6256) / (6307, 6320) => 0.91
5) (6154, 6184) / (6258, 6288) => 1.00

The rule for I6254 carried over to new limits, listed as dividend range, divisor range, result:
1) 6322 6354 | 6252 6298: 0.97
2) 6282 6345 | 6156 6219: 0.98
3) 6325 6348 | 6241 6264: 0.95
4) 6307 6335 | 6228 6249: 0.93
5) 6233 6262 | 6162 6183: 1.02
